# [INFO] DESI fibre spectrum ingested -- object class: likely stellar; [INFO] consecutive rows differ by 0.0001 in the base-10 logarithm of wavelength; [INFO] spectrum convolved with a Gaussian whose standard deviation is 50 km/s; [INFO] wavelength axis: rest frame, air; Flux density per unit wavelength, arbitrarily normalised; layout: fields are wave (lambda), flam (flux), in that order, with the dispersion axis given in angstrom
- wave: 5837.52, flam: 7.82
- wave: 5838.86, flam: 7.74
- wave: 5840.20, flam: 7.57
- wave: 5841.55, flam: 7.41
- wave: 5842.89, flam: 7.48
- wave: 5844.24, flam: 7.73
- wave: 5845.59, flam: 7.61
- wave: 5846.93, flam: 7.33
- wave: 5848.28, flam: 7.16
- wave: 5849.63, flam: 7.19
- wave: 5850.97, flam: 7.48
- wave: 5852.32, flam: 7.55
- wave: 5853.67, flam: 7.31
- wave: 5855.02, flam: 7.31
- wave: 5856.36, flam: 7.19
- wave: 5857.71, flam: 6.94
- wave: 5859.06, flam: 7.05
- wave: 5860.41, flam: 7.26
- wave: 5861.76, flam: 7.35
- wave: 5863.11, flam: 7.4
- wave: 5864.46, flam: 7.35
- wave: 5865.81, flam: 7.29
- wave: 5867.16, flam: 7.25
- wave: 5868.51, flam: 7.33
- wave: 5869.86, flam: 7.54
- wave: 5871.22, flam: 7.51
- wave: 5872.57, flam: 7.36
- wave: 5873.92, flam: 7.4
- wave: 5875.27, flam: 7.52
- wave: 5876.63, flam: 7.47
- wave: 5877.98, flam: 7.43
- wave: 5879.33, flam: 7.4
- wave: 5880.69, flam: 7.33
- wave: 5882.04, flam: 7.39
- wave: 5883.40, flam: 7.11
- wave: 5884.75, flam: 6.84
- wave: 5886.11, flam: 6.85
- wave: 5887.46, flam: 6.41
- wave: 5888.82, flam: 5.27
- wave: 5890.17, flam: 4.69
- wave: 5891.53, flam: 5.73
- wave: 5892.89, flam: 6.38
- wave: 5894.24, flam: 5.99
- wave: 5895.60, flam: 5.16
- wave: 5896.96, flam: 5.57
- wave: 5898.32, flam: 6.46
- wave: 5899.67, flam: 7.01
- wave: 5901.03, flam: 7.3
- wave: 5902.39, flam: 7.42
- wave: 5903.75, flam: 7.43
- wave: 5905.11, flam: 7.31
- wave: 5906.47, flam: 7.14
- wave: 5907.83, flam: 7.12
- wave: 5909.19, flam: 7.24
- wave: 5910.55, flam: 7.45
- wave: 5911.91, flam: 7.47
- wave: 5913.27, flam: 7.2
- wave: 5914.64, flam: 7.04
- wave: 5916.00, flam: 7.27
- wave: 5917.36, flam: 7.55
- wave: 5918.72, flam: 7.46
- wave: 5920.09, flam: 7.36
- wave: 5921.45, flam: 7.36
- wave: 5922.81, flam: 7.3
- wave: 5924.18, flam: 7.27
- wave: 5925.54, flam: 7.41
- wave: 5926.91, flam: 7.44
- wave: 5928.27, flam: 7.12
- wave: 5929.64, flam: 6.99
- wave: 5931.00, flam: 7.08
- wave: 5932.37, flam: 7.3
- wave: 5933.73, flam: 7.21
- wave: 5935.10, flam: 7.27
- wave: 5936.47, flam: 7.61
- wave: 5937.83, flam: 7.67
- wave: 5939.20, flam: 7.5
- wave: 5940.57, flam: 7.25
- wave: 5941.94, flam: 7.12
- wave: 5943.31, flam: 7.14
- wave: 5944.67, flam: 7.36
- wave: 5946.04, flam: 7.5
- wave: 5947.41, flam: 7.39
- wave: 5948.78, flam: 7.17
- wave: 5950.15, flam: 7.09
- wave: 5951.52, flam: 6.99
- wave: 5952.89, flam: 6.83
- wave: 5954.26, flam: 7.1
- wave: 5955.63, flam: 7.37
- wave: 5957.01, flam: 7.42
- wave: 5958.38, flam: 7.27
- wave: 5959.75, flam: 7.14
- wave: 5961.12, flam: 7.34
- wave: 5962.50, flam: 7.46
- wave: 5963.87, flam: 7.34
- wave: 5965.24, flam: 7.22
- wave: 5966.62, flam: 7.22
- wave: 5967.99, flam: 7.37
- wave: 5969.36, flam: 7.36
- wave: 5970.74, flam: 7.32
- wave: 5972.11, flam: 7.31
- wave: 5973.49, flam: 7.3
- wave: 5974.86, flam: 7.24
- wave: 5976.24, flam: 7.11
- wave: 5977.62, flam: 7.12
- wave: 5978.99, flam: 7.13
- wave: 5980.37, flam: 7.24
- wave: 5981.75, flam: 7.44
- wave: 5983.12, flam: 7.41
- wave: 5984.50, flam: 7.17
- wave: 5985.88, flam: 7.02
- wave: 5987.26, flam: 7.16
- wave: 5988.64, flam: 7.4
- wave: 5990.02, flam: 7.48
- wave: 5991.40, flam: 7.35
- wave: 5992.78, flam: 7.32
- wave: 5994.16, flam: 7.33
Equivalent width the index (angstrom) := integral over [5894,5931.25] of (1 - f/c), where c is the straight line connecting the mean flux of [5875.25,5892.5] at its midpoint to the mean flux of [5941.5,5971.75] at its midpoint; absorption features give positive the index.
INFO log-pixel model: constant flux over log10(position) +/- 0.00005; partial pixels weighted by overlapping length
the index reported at -0.9 angstrom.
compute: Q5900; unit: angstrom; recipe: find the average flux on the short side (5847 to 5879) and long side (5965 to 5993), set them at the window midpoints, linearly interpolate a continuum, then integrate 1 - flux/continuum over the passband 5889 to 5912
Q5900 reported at 2.3 angstrom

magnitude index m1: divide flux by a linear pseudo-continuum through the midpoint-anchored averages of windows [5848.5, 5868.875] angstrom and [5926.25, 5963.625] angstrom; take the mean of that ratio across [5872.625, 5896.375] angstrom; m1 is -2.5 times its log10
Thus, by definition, 0.10 mag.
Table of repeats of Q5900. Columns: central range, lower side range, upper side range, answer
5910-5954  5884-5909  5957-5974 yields -2.5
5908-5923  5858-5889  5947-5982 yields -0.2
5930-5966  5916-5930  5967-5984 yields 0.2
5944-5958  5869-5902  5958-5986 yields -0.2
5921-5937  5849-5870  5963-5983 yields 0.0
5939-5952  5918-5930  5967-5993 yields 0.1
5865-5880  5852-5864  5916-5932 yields -0.3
